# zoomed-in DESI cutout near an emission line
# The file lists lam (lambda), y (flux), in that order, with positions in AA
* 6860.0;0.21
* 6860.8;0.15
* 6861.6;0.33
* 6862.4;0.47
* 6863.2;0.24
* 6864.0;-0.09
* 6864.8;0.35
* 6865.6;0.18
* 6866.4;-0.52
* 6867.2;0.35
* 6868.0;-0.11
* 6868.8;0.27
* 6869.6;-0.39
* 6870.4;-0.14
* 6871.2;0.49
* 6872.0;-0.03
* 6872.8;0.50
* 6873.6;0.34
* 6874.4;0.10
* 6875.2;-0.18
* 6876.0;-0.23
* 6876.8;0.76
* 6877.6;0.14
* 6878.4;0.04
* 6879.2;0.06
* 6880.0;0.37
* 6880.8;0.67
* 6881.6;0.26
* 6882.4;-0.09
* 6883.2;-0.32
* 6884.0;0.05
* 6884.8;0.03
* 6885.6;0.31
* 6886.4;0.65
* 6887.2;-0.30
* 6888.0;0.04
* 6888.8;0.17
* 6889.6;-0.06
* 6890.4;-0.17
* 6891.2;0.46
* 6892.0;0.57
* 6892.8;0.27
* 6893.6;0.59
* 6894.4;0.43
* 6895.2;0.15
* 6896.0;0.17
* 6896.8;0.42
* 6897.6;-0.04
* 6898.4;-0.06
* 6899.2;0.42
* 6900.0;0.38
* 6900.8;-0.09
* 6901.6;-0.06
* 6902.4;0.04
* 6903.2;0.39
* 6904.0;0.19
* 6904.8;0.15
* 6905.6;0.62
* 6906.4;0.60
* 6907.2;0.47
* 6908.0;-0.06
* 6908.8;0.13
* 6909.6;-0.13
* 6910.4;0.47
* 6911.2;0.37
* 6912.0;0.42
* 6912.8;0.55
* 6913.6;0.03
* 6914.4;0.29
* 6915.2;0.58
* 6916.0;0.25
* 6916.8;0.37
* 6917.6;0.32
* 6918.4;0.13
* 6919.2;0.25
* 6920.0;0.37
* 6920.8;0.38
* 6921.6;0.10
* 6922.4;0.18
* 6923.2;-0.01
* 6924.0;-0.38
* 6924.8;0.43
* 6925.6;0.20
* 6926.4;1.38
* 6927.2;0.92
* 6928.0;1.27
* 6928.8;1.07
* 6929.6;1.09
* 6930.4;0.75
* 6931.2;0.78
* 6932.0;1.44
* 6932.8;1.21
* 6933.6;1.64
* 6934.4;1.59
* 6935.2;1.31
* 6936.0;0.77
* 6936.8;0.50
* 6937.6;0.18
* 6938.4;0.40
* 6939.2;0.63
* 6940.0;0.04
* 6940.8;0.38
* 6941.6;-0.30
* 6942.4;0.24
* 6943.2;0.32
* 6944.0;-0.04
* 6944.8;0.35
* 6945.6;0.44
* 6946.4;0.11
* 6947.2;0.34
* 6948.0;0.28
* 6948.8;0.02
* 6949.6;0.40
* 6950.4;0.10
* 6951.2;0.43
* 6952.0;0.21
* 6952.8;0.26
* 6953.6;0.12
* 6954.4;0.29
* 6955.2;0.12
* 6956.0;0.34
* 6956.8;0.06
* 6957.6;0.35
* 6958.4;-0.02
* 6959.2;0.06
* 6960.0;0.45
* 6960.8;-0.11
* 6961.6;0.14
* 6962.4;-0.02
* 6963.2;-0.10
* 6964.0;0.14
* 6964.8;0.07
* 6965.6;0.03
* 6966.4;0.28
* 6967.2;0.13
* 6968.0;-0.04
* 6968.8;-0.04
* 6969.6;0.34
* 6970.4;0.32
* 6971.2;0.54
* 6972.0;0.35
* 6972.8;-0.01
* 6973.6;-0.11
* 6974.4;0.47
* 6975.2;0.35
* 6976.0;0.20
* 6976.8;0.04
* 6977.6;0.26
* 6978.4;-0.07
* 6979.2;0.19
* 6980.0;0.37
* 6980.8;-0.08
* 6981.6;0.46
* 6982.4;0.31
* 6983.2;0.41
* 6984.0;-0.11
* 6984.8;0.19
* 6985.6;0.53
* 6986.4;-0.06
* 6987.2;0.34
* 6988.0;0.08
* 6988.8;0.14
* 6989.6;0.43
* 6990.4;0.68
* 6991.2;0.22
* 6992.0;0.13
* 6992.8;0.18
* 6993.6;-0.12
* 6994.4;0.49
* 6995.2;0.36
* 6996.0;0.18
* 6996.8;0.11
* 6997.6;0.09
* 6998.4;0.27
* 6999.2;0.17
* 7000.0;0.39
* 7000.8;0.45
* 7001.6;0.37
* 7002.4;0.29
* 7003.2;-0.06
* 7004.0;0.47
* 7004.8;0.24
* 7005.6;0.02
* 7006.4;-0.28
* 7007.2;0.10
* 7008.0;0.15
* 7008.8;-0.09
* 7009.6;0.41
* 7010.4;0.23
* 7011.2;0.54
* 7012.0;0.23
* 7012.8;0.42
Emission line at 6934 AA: [O II]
